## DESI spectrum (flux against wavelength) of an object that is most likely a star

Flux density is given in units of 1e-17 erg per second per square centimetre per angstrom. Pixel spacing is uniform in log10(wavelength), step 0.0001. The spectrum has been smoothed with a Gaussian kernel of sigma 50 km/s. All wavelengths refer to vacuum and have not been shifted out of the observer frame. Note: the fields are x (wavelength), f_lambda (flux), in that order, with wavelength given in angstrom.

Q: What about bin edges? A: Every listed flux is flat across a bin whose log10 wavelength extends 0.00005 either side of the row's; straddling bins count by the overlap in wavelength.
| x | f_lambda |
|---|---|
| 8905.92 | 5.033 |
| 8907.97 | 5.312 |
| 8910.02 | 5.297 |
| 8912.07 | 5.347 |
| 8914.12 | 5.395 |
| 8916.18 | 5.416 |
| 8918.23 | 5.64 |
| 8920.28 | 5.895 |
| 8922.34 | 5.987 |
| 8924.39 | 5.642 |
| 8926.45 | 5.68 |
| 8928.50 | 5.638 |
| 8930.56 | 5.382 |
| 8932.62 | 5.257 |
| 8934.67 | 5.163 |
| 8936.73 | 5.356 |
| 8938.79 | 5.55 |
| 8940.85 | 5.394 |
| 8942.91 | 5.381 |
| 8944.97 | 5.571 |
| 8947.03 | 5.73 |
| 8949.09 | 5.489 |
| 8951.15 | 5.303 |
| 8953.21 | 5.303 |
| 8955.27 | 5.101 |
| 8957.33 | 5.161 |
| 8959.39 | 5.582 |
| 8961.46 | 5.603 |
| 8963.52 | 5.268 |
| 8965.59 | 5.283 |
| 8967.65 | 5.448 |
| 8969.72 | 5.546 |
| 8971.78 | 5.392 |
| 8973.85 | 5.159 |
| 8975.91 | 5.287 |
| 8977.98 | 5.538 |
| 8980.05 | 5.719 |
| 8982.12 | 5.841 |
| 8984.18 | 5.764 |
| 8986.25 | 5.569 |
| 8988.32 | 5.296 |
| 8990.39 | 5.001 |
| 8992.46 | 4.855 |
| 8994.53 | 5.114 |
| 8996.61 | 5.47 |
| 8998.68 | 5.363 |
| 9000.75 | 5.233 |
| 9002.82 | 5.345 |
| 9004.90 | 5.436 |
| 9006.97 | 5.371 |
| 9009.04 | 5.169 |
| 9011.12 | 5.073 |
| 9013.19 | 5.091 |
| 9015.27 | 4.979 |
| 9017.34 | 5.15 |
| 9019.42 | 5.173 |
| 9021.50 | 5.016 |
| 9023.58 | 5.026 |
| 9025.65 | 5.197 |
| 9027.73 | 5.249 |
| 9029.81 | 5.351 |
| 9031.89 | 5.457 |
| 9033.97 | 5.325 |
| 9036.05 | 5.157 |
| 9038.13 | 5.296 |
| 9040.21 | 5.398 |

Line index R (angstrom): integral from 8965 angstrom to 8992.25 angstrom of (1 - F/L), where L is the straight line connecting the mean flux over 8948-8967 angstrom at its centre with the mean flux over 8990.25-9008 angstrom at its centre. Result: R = -0.69 angstrom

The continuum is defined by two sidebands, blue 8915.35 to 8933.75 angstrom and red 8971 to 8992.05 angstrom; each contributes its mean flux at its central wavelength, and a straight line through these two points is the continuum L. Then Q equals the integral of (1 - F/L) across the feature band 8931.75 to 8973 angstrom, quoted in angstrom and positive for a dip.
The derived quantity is 1.0 angstrom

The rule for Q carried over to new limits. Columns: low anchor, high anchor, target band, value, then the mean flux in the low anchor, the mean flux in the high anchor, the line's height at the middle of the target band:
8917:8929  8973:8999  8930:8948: 0.7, 5.75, 5.38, 5.66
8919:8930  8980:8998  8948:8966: 0.7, 5.75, 5.38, 5.57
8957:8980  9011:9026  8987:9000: 0.1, 5.41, 5.09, 5.25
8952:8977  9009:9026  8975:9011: -1.1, 5.35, 5.09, 5.21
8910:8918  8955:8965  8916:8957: -0.8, 5.4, 5.36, 5.38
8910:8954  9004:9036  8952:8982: -0.1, 5.5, 5.2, 5.38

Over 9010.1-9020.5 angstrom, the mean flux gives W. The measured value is 5.09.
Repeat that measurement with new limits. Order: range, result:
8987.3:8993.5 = 5.05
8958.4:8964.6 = 5.47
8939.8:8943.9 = 5.38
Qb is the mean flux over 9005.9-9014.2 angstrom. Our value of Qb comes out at 5.18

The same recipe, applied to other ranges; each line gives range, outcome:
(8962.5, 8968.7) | 5.33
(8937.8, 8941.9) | 5.47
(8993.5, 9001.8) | 5.29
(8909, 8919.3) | 5.42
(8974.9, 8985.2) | 5.63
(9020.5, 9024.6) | 5.02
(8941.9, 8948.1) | 5.56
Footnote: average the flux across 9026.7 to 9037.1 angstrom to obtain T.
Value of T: 5.31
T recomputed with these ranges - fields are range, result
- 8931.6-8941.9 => 5.34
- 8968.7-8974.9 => 5.37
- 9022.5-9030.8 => 5.21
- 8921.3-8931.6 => 5.66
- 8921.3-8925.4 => 5.81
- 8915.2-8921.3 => 5.66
